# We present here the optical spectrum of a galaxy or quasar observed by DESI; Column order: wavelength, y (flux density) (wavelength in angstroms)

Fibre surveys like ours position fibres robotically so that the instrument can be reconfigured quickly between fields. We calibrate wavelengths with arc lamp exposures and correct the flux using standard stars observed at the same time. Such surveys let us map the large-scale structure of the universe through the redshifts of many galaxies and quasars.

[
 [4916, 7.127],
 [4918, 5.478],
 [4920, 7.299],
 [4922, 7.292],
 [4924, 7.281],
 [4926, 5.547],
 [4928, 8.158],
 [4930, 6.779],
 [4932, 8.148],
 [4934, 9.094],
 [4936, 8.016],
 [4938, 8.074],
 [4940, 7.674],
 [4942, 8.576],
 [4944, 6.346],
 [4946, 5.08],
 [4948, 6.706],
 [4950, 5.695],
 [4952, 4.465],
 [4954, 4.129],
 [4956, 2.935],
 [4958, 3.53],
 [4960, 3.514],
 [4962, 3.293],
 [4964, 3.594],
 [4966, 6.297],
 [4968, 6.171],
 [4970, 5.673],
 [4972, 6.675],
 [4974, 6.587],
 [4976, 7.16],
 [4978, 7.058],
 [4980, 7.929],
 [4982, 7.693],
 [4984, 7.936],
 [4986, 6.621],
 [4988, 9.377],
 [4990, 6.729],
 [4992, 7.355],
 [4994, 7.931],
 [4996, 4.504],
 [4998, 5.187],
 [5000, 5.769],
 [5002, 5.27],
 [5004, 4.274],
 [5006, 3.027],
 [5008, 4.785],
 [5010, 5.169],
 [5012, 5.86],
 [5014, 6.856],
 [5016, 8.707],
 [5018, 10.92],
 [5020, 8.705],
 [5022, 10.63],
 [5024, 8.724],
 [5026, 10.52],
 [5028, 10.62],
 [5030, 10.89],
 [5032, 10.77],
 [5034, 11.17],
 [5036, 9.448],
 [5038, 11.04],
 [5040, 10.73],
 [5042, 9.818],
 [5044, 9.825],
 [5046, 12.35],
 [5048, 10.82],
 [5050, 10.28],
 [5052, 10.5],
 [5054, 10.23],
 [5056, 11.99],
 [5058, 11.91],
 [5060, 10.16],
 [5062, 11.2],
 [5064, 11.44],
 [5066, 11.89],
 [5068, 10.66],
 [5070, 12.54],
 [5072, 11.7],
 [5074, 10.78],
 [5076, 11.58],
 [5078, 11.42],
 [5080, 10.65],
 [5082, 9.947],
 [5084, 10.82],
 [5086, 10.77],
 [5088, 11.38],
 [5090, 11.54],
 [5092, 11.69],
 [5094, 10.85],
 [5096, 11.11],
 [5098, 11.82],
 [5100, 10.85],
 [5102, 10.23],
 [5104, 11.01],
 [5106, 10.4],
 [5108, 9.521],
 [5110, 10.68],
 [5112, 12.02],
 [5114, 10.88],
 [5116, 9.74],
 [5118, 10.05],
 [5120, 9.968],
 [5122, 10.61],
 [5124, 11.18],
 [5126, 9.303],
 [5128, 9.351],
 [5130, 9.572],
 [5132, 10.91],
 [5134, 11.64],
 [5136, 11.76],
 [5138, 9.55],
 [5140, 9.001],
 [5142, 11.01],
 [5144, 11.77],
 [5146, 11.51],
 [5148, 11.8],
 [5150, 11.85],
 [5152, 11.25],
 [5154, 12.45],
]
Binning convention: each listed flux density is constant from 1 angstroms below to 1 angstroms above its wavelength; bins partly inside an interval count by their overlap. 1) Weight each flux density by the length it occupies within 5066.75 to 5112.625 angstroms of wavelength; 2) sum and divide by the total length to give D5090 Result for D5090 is 11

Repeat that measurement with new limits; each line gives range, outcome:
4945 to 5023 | 6.15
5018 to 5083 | 10.8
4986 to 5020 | 6.43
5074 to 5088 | 10.9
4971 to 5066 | 8.61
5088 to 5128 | 10.7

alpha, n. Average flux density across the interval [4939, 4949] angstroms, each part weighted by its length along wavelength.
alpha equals 6.88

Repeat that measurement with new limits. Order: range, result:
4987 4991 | 8.05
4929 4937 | 8.01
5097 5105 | 11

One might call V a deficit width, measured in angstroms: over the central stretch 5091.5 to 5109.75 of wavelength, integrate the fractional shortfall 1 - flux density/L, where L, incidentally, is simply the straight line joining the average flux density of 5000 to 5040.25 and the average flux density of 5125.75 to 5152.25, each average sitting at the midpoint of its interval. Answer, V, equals -1.5 angstroms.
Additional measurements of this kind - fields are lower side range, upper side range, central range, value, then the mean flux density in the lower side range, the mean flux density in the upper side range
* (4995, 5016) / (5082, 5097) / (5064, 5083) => -2.50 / 5.24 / 11.1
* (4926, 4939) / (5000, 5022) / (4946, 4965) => 8.20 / 7.85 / 6.52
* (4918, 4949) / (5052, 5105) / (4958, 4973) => 5.93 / 7.28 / 11.1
